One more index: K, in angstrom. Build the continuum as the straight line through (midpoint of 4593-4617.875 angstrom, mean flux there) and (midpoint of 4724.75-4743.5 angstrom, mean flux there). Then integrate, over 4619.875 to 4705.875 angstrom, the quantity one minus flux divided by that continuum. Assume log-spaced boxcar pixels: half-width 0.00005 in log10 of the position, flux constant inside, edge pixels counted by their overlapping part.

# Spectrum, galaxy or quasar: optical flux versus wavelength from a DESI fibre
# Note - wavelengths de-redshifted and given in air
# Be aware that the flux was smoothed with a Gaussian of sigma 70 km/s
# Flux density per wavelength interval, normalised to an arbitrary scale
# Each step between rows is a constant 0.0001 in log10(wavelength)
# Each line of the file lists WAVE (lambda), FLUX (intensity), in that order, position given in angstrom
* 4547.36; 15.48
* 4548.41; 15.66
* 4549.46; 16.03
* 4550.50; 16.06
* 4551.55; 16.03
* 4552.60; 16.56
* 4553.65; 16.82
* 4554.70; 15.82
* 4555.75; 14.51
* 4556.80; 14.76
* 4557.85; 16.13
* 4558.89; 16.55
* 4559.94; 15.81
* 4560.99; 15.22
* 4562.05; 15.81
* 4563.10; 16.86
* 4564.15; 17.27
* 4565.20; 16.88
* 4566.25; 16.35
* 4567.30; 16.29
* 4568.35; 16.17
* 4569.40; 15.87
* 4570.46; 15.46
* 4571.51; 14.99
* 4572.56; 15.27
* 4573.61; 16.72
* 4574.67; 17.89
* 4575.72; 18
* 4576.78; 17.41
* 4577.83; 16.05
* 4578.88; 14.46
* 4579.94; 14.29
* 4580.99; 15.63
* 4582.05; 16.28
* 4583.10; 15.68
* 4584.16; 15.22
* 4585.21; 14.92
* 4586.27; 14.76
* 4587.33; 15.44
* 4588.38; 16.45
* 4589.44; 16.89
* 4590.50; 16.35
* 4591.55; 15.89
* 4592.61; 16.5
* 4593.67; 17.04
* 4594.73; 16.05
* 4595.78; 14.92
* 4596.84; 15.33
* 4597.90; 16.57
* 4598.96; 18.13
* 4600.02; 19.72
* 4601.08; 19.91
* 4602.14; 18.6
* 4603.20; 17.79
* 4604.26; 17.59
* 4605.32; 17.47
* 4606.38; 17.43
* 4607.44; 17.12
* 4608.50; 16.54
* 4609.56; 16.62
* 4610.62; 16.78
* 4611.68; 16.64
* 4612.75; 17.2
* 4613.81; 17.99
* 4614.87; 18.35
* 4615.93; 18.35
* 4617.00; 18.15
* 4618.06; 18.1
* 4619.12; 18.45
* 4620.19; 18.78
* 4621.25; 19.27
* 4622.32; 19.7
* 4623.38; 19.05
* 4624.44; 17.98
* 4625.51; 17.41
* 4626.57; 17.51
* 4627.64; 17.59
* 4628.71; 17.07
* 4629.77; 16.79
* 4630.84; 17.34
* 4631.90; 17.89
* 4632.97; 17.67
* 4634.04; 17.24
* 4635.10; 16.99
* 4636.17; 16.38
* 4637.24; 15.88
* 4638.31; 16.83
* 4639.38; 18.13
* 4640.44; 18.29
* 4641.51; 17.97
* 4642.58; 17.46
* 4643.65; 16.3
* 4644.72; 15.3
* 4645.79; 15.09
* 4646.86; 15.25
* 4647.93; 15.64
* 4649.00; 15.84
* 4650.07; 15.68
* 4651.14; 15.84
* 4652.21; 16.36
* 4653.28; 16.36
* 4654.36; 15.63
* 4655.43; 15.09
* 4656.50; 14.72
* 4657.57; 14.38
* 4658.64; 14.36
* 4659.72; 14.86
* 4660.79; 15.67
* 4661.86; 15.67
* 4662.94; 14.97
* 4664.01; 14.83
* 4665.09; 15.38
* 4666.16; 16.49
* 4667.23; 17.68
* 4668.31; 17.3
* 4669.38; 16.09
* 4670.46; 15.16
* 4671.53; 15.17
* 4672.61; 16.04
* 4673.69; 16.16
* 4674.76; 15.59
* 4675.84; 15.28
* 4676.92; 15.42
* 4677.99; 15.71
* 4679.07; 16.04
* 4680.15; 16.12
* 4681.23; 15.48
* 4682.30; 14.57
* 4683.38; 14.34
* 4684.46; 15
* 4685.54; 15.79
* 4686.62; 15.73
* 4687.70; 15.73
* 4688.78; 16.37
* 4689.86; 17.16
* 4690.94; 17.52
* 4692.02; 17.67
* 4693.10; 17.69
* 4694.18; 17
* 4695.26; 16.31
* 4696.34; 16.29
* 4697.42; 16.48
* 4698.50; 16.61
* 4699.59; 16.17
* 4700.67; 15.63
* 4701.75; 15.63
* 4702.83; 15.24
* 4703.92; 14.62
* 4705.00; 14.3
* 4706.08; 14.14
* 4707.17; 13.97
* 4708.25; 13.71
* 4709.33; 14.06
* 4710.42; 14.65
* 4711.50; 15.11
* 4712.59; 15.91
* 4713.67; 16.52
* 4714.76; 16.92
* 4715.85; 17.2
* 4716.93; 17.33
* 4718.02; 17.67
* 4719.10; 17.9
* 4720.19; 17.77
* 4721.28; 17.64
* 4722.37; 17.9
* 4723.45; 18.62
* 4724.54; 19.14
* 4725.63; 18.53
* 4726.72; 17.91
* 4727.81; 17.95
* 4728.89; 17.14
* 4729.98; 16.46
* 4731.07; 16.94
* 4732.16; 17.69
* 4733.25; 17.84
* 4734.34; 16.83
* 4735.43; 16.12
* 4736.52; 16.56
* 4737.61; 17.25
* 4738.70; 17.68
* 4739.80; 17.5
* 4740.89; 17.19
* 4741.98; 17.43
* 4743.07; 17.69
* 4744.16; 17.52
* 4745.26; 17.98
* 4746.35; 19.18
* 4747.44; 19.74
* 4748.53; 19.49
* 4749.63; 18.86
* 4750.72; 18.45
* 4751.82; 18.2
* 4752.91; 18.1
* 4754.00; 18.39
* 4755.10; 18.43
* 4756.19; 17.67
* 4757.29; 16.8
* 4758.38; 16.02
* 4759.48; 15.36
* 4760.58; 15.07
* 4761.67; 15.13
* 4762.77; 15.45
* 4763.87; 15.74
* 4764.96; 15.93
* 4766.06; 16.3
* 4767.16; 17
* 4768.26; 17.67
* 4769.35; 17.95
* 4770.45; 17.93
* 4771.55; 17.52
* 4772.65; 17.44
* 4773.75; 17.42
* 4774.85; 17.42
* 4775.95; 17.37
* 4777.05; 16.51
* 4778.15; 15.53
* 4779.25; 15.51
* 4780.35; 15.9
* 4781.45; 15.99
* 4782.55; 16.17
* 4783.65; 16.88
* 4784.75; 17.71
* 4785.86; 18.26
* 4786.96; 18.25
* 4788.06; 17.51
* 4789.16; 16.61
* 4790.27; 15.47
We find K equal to 5.5 angstrom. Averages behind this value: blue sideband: 17.4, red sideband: 17.4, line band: 16.3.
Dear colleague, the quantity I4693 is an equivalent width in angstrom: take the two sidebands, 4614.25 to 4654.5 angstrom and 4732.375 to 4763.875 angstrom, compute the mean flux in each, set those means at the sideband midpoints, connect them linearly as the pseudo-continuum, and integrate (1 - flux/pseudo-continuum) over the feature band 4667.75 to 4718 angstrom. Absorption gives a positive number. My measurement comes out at 4.3 angstrom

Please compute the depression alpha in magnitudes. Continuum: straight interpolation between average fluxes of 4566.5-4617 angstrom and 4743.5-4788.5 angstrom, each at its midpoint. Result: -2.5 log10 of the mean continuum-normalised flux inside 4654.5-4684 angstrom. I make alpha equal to 0.09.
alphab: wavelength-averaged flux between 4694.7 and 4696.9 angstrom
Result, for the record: 16.3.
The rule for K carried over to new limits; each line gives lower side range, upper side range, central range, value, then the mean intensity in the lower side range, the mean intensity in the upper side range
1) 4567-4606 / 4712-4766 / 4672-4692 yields 1.4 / 16.4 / 17.4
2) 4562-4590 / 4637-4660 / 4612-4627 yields -2.1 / 16.1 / 16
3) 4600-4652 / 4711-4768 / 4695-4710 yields 1.9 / 17.4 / 17.3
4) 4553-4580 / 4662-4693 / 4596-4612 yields -1.4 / 16.1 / 15.9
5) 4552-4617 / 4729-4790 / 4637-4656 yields 0.5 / 16.5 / 17.2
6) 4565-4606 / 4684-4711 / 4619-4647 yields -2.2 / 16.4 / 15.7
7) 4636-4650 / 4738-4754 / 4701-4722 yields 2.2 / 16.5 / 18.2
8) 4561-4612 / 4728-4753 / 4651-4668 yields 1.5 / 16.5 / 17.7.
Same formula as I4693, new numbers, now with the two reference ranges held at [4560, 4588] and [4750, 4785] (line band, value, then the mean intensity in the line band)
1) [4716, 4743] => -1.4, 17.5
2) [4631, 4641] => -0.6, 17.3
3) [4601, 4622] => -2.2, 17.8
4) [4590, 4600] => -0.3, 16.5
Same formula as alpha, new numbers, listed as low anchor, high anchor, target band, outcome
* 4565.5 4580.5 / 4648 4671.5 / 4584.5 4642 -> -0.09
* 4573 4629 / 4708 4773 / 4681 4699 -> 0.06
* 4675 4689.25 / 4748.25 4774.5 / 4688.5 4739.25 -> -0.03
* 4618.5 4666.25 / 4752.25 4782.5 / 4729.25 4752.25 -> -0.07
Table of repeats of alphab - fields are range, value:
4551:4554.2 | 16.4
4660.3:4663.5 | 15.4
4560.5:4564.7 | 16.3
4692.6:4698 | 16.8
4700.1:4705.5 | 15.1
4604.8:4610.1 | 17.1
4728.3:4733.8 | 17.2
